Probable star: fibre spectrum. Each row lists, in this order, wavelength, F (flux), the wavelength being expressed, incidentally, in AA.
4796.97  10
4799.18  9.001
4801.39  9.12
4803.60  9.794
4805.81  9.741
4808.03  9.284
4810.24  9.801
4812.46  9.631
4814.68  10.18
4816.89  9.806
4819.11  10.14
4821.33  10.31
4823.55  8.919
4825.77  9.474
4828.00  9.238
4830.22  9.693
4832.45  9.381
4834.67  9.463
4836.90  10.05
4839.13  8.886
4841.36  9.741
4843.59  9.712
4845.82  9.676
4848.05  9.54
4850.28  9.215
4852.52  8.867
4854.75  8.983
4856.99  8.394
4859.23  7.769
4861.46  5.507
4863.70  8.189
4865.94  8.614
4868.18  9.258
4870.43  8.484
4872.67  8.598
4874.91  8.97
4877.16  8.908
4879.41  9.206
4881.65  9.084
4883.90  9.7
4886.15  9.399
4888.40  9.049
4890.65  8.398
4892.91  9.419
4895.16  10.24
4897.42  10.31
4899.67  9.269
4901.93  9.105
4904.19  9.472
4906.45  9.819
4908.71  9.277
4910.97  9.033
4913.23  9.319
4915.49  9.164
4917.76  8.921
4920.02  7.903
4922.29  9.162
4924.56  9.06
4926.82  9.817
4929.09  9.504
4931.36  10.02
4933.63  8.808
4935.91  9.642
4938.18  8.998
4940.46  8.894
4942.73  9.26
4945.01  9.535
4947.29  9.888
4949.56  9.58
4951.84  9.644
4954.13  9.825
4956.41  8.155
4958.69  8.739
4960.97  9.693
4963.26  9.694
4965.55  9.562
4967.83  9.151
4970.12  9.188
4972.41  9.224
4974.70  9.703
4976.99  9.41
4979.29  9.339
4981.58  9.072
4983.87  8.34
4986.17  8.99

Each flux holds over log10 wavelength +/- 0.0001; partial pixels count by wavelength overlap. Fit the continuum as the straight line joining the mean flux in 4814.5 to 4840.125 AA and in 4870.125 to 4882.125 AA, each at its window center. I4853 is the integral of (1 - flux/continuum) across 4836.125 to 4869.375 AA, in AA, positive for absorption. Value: 1.6 AA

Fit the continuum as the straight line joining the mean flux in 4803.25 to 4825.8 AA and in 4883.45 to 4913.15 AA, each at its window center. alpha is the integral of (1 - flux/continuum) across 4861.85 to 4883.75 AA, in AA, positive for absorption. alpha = 1.8 AA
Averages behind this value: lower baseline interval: 9.75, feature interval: 8.74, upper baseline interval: 9.41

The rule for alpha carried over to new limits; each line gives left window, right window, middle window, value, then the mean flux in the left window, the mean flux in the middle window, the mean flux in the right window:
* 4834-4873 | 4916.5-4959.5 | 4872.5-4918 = -1.3 AA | 8.83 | 9.29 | 9.23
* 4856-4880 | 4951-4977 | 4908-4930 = -0.6 AA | 8.34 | 9.11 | 9.32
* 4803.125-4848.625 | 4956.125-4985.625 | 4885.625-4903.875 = 0.1 AA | 9.64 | 9.4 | 9.2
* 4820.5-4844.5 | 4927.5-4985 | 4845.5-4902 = 3.2 AA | 9.52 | 8.92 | 9.32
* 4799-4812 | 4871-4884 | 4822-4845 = -0.4 AA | 9.5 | 9.47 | 9.01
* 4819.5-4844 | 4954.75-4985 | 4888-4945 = 0.3 AA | 9.54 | 9.28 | 9.19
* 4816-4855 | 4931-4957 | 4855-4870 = 2.3 AA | 9.51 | 8.04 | 9.36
